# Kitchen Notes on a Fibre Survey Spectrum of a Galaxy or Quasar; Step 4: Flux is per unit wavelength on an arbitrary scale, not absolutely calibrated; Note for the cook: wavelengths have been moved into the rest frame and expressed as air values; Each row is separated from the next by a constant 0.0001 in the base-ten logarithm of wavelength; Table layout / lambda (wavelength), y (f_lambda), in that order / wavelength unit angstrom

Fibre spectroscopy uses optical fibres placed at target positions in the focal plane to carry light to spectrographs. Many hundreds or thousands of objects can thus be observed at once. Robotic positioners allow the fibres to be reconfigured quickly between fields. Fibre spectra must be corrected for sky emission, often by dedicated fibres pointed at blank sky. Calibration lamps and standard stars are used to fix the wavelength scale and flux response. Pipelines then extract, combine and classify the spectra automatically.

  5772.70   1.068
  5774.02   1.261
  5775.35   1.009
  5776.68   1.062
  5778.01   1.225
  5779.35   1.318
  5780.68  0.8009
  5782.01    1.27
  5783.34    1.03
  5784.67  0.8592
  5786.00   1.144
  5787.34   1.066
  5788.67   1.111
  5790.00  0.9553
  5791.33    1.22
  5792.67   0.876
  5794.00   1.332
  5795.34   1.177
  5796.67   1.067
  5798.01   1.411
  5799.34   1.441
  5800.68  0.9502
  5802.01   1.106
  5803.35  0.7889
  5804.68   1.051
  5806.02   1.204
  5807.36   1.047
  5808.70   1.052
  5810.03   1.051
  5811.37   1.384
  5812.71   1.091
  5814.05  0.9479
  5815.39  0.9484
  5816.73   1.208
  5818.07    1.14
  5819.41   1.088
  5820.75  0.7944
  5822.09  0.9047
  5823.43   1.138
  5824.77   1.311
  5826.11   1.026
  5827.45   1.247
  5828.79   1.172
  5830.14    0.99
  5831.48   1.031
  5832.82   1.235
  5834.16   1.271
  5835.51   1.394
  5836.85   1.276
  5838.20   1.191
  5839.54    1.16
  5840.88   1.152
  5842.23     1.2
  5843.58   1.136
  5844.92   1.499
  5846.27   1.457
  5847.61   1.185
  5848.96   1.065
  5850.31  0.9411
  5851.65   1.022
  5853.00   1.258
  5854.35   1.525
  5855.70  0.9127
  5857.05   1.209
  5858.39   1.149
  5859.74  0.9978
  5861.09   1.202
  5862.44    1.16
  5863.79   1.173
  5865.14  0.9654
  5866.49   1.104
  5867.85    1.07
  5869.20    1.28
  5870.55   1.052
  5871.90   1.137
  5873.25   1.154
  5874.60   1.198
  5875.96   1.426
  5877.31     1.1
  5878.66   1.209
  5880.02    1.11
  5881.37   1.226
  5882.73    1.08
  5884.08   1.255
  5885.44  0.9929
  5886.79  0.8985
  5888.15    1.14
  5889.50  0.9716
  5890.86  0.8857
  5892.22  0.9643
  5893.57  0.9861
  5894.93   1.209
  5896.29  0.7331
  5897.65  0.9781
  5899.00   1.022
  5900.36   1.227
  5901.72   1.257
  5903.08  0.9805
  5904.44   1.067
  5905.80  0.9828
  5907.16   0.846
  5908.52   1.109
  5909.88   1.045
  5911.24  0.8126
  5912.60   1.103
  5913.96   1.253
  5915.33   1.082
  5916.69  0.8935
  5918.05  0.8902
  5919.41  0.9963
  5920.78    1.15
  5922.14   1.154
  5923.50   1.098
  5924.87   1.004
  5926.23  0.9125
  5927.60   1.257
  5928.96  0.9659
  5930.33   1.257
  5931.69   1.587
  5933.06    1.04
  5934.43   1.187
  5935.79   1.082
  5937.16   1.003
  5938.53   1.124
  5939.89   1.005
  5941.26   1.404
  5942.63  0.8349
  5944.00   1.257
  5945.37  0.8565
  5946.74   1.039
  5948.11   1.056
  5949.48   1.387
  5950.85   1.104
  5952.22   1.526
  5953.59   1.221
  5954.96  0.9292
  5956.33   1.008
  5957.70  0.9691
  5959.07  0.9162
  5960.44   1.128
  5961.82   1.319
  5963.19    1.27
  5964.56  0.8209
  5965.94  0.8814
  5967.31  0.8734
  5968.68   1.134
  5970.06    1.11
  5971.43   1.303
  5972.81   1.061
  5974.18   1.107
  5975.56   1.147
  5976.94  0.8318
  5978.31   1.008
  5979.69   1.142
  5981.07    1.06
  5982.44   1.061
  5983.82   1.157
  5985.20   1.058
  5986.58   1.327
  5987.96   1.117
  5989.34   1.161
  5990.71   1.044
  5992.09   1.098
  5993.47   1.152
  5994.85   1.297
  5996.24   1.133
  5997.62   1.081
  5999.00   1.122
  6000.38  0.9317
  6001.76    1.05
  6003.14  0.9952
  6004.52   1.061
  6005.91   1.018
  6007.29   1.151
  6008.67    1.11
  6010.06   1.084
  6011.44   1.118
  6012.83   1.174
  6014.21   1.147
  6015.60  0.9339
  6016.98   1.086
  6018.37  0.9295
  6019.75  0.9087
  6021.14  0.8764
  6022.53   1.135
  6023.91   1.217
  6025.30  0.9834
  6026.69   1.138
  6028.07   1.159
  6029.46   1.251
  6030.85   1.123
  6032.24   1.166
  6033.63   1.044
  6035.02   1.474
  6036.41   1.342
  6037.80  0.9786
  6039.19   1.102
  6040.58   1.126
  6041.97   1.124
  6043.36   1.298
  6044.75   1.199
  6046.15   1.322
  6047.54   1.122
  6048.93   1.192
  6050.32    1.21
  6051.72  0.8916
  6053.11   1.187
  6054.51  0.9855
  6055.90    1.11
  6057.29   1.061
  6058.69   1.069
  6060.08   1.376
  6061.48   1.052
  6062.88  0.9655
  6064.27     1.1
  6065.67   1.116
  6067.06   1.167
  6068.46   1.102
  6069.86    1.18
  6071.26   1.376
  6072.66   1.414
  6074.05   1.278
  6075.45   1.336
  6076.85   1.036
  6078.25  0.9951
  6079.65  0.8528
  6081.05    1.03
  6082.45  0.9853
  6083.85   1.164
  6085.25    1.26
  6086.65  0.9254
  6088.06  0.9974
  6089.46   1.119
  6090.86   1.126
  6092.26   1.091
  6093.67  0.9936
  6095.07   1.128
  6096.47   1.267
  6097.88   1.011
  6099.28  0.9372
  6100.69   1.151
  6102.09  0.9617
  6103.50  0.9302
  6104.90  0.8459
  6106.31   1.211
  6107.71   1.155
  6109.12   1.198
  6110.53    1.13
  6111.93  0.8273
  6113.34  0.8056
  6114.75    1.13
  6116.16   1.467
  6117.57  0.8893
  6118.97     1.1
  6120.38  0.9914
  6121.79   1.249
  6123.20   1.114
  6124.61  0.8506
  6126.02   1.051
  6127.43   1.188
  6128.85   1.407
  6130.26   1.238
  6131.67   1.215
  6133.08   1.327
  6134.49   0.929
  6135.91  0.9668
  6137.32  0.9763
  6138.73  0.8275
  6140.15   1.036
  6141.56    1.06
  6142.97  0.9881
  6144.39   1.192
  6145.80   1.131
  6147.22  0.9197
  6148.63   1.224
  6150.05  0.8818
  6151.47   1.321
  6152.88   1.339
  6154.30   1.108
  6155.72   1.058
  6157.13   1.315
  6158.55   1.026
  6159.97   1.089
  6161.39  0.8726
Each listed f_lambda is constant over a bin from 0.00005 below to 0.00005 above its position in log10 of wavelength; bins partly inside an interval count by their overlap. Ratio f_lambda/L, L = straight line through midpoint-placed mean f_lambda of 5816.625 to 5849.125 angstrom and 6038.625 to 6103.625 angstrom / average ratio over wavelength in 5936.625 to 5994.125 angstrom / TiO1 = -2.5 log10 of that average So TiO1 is 0.04 mag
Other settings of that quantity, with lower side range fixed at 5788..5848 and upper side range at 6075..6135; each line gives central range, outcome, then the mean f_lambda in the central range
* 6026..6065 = -0.051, 1.15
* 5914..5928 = 0.073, 1.05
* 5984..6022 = 0.023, 1.08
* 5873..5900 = 0.051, 1.08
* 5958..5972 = 0.041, 1.07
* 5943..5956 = -0.025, 1.14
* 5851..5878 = -0.021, 1.15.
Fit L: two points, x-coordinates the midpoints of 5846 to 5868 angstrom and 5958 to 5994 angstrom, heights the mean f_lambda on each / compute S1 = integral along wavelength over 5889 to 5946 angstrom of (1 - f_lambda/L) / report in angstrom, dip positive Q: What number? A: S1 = 2.6 angstrom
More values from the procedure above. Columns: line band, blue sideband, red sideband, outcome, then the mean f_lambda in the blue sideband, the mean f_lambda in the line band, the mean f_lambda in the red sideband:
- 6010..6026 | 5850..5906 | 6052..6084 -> 1.0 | 1.1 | 1.05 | 1.12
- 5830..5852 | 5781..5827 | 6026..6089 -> -1.9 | 1.09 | 1.2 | 1.14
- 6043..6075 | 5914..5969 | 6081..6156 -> -2.3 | 1.09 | 1.16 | 1.08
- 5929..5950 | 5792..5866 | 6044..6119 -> -0.2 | 1.14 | 1.13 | 1.1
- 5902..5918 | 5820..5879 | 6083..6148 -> 1.7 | 1.16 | 1.02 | 1.08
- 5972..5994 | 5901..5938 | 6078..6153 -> -0.4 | 1.07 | 1.1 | 1.07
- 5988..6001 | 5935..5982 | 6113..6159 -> -0.3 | 1.09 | 1.11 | 1.1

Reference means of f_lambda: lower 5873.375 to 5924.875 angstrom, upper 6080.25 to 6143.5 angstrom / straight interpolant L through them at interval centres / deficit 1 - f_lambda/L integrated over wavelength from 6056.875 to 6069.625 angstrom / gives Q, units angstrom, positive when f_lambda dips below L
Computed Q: -0.5 angstrom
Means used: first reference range 1.06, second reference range 1.07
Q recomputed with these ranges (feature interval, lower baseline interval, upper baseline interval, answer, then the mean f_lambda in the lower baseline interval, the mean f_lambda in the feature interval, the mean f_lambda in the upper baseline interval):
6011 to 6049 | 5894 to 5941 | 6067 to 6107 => -1.5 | 1.07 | 1.13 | 1.1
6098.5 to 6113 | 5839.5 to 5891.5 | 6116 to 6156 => 1.0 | 1.14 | 1.03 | 1.1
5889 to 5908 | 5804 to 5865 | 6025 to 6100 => 2.2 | 1.15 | 1.01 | 1.13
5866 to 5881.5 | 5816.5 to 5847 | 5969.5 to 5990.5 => -0.2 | 1.17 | 1.17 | 1.11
